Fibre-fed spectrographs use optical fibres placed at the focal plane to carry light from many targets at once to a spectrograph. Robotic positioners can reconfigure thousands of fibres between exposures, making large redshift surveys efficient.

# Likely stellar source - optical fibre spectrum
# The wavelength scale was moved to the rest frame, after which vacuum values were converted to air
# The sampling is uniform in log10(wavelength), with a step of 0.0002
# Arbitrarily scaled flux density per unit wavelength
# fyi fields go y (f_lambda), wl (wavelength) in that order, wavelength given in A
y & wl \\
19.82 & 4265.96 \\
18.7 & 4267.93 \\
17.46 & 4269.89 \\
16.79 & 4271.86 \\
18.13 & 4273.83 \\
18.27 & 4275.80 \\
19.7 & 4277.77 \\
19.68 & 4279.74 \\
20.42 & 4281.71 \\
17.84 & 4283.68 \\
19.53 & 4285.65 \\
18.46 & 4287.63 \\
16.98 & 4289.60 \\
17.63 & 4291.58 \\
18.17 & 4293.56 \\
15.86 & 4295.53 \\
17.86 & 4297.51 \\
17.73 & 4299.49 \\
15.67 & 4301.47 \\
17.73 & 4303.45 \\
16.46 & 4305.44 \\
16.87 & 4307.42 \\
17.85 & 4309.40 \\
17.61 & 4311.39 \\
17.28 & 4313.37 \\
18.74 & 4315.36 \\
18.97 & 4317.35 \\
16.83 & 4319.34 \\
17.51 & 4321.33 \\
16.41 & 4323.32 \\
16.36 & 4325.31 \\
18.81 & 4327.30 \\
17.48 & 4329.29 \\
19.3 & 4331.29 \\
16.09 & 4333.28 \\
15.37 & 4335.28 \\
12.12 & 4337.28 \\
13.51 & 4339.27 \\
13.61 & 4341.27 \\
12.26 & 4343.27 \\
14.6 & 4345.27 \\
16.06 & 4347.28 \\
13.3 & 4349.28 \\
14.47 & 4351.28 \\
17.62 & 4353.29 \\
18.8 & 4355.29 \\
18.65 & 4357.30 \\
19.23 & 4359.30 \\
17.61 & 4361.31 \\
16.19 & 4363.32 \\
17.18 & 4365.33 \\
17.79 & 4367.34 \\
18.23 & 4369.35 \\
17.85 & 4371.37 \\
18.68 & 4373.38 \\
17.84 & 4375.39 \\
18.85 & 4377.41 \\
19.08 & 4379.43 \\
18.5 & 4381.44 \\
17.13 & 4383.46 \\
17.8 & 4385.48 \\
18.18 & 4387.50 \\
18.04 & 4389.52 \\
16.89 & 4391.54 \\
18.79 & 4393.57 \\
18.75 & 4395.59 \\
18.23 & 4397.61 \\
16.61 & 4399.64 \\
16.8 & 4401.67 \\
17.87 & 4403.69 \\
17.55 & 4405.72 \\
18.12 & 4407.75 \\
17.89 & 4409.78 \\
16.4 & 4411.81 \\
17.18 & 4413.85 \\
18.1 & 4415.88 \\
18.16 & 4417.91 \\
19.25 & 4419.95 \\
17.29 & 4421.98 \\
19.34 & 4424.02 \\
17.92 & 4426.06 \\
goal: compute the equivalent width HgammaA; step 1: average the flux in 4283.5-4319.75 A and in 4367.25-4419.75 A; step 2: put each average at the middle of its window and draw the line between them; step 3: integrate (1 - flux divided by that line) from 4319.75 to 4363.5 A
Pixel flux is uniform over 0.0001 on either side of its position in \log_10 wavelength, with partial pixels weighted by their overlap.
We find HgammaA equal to 3.9 A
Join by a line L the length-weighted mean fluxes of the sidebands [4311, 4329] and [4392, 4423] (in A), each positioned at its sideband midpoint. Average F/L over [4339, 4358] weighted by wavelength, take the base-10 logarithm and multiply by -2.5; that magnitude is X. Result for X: 0.16 mag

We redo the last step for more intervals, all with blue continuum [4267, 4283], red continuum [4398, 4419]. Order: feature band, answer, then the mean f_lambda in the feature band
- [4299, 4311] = 0.08 mag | 17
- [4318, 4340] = 0.11 mag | 16.4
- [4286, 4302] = 0.06 mag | 17.4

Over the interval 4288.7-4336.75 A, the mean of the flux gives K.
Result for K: 17.3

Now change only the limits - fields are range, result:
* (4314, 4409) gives 17.1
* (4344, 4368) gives 16.7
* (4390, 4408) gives 17.7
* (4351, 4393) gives 17.9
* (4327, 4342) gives 15.7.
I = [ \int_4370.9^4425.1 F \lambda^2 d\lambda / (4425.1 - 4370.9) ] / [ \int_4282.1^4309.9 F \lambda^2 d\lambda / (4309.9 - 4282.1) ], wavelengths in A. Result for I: 1.07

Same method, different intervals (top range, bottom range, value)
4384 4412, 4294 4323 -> 1.07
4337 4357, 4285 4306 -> 0.87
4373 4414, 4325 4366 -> 1.13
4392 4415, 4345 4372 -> 1.06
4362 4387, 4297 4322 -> 1.06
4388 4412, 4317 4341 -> 1.12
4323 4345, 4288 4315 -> 0.91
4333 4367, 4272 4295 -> 0.88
